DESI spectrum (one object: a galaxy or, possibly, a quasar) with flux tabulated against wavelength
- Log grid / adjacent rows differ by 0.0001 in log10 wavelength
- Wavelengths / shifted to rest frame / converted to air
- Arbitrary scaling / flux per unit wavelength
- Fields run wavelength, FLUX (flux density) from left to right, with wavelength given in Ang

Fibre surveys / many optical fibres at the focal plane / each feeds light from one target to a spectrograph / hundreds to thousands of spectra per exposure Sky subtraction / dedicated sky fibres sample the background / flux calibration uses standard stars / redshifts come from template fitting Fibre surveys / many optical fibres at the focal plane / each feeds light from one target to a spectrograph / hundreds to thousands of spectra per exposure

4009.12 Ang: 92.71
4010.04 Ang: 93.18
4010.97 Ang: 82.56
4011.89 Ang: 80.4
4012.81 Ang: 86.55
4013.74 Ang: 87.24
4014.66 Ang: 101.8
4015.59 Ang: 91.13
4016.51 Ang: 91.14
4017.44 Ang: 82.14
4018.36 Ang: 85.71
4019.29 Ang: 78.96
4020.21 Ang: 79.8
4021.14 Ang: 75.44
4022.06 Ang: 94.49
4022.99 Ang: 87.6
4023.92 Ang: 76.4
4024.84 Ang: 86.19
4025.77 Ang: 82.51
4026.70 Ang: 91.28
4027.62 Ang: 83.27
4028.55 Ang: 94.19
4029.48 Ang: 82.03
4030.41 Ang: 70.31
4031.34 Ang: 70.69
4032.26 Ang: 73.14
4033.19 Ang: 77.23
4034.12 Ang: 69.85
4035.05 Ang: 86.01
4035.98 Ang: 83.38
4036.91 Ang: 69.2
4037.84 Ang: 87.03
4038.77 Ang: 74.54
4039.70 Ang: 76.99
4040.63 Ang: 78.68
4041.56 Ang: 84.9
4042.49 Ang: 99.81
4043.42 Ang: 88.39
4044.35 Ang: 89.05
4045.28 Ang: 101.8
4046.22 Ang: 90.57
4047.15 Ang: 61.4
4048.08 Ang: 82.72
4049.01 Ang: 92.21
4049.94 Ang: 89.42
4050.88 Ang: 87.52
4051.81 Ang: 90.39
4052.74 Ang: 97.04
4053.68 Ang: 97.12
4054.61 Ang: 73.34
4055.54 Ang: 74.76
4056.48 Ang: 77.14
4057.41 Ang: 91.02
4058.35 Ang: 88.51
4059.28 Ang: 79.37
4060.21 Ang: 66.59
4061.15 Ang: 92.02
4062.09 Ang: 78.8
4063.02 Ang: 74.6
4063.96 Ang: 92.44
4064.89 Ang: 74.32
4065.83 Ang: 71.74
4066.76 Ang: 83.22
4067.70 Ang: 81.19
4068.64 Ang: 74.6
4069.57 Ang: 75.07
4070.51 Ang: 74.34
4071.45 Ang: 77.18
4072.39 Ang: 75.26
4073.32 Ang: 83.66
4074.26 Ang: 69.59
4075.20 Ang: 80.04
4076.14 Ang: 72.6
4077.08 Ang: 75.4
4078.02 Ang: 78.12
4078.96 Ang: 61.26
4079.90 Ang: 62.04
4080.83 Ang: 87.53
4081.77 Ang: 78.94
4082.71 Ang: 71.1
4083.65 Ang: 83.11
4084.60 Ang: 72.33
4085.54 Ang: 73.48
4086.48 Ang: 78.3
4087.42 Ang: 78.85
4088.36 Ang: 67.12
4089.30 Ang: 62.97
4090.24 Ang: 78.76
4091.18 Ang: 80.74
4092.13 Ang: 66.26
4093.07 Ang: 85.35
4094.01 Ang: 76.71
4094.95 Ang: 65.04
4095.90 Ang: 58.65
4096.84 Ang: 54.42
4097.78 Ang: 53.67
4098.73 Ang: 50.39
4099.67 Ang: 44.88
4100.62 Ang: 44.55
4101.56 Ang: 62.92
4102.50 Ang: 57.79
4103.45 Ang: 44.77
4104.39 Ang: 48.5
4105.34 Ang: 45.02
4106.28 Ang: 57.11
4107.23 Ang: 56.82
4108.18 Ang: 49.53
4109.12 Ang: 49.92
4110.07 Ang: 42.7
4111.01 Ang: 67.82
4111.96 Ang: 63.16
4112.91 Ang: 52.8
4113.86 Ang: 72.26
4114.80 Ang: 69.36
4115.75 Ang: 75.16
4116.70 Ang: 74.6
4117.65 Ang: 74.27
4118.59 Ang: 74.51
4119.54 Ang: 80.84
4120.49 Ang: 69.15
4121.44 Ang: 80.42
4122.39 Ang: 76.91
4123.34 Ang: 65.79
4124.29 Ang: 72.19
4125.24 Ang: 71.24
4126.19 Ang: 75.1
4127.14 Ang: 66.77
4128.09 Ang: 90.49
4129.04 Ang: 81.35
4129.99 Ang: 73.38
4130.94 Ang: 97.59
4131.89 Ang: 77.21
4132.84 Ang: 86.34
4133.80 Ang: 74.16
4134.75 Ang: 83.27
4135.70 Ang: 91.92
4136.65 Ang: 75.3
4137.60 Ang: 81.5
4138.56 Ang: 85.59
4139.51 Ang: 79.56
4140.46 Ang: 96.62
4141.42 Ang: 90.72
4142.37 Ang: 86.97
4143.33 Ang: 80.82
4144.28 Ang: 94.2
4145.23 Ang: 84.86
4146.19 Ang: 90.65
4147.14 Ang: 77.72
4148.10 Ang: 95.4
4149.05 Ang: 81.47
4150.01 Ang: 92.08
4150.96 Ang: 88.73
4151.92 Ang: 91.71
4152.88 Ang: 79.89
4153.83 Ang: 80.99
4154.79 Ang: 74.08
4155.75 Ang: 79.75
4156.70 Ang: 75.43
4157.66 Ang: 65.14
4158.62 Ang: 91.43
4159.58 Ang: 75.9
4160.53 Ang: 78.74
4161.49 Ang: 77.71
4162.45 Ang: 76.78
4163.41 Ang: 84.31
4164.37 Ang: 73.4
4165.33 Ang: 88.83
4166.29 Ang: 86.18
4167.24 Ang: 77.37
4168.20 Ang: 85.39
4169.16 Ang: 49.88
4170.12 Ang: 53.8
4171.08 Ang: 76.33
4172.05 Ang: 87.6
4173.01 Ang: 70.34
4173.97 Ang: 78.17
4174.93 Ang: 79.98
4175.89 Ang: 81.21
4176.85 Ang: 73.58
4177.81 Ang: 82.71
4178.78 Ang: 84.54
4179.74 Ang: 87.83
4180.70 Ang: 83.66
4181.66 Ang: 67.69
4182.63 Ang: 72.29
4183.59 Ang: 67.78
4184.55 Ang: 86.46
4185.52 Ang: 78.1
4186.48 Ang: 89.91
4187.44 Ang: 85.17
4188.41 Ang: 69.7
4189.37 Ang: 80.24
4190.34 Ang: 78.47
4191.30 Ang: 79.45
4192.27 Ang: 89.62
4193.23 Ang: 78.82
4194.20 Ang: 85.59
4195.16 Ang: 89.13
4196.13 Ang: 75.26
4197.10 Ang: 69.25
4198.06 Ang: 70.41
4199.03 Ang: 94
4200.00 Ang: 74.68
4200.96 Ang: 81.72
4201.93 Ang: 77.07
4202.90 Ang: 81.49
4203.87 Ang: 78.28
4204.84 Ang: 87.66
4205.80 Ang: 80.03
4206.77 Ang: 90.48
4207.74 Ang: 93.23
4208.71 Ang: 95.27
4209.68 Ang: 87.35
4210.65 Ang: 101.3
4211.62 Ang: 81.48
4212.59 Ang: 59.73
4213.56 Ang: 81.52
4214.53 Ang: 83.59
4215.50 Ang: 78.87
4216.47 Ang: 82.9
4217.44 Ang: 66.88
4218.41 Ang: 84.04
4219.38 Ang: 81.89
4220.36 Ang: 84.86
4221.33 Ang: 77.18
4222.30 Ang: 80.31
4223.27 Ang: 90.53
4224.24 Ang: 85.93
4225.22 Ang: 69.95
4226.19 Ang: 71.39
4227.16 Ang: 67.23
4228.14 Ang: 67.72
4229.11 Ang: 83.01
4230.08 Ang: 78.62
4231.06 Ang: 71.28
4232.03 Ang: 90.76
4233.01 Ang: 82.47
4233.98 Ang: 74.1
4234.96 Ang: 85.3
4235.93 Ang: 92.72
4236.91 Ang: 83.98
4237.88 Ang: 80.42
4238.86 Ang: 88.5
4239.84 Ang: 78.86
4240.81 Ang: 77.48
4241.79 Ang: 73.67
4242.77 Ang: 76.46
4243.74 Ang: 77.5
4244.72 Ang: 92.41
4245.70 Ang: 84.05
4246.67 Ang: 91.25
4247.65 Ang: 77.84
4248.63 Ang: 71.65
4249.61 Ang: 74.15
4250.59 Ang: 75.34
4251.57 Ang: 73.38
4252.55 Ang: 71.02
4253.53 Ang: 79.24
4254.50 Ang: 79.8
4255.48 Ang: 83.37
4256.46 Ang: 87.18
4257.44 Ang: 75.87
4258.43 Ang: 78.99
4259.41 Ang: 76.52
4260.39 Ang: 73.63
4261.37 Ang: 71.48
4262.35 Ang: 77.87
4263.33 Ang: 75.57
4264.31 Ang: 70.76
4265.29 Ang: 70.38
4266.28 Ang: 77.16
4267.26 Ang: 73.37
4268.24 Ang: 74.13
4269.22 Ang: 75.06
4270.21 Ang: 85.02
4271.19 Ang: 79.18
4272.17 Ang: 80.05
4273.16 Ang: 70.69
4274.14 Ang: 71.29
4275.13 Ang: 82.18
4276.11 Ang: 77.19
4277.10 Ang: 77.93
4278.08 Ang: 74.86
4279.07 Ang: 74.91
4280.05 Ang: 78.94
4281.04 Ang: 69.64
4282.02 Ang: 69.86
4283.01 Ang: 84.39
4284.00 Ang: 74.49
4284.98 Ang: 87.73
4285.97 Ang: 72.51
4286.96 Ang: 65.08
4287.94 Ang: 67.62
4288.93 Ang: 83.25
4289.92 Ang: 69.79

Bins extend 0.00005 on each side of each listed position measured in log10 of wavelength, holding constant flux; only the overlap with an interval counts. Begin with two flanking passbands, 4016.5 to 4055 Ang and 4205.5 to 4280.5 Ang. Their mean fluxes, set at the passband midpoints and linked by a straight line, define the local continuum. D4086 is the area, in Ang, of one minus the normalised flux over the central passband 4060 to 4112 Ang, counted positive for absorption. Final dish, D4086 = 8.9 Ang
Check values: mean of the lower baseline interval 83.6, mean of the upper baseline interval 79.2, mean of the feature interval 68.5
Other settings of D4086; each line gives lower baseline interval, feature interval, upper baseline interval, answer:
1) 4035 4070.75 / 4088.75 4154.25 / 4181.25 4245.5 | 7.4 Ang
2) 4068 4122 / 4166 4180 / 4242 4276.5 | -0.9 Ang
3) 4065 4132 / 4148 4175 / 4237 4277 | -2.3 Ang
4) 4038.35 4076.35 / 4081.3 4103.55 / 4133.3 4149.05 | 4.5 Ang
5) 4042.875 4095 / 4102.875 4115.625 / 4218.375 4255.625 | 3.8 Ang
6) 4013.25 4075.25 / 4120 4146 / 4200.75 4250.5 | 0.2 Ang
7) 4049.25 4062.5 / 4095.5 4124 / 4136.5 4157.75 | 8.0 Ang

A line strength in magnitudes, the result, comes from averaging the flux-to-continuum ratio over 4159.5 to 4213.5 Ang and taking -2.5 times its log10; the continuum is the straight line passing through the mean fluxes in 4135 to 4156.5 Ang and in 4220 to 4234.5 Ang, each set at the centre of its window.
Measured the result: 0.03 mag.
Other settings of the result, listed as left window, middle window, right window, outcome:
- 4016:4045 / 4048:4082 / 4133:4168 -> 0.03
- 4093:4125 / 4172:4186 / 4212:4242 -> -0.09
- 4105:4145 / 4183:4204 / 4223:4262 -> -0.04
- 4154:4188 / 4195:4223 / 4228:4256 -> -0.04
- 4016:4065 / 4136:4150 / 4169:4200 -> -0.08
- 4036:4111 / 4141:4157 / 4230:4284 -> -0.13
